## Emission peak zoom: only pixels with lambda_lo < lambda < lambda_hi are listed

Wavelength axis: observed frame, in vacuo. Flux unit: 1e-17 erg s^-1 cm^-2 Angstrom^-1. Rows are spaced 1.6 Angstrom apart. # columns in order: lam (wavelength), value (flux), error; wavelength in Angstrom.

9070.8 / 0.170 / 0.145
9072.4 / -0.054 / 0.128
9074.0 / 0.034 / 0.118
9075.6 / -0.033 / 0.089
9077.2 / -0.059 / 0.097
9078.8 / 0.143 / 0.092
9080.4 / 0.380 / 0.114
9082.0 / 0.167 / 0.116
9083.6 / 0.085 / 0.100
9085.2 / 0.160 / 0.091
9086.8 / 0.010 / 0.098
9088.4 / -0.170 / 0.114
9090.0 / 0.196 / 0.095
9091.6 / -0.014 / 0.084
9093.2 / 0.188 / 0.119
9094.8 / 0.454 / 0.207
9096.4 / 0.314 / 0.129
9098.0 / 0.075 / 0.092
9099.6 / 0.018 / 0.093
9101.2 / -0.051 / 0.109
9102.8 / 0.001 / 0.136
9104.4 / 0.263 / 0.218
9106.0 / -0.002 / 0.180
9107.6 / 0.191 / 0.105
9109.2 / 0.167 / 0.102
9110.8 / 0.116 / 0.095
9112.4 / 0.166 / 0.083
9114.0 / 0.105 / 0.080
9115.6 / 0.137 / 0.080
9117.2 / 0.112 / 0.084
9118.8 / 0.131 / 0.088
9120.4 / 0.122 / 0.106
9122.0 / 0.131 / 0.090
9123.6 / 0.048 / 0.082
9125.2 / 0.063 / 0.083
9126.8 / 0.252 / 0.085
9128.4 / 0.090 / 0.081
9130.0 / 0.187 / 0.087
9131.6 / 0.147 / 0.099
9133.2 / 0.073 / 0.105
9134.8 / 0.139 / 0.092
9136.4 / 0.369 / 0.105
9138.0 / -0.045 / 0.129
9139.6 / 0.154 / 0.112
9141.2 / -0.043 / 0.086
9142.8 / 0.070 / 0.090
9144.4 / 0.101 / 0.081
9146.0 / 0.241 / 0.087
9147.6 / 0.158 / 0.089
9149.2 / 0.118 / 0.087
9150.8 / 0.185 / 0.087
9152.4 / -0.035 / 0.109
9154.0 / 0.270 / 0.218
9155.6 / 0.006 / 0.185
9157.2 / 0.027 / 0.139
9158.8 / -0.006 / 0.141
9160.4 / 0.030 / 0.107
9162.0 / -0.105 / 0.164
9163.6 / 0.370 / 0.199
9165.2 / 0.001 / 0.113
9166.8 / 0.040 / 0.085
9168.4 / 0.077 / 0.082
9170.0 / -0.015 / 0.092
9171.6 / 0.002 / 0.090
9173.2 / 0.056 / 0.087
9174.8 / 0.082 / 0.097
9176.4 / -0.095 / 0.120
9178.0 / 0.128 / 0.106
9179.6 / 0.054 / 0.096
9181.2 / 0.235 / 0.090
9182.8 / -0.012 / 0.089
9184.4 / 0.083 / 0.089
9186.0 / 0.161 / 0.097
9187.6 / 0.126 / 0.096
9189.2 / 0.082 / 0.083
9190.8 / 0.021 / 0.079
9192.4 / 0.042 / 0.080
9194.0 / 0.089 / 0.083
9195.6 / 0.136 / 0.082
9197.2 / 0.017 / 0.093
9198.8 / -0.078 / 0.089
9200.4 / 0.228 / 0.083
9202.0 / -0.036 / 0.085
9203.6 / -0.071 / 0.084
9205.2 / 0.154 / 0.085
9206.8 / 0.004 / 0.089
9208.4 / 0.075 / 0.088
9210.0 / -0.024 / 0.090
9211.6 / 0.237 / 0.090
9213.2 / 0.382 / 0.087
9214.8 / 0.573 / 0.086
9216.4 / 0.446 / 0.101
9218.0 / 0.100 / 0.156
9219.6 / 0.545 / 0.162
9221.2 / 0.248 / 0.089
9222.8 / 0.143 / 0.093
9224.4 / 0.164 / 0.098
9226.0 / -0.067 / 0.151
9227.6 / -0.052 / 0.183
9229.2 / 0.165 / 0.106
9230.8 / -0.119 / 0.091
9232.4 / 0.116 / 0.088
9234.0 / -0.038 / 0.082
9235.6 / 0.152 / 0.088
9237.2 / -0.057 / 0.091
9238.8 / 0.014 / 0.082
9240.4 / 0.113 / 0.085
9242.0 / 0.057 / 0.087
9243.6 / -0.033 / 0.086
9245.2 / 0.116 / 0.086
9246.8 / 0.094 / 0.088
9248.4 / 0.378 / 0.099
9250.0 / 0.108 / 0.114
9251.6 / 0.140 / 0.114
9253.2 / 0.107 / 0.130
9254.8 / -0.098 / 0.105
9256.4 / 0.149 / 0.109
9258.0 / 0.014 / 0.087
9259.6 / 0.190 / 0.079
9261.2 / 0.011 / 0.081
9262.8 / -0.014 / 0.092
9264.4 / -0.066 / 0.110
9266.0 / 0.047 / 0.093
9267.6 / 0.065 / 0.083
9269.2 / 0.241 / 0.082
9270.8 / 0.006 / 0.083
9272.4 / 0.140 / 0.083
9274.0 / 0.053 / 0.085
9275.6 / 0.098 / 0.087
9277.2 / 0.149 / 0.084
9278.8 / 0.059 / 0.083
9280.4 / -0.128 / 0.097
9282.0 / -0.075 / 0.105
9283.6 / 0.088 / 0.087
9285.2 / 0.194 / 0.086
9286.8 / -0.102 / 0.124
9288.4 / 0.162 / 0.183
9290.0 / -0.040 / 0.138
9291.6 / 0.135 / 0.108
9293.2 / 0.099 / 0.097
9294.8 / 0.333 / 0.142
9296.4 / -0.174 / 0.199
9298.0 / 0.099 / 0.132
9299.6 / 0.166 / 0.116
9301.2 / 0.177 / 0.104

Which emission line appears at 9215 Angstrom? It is H-gamma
